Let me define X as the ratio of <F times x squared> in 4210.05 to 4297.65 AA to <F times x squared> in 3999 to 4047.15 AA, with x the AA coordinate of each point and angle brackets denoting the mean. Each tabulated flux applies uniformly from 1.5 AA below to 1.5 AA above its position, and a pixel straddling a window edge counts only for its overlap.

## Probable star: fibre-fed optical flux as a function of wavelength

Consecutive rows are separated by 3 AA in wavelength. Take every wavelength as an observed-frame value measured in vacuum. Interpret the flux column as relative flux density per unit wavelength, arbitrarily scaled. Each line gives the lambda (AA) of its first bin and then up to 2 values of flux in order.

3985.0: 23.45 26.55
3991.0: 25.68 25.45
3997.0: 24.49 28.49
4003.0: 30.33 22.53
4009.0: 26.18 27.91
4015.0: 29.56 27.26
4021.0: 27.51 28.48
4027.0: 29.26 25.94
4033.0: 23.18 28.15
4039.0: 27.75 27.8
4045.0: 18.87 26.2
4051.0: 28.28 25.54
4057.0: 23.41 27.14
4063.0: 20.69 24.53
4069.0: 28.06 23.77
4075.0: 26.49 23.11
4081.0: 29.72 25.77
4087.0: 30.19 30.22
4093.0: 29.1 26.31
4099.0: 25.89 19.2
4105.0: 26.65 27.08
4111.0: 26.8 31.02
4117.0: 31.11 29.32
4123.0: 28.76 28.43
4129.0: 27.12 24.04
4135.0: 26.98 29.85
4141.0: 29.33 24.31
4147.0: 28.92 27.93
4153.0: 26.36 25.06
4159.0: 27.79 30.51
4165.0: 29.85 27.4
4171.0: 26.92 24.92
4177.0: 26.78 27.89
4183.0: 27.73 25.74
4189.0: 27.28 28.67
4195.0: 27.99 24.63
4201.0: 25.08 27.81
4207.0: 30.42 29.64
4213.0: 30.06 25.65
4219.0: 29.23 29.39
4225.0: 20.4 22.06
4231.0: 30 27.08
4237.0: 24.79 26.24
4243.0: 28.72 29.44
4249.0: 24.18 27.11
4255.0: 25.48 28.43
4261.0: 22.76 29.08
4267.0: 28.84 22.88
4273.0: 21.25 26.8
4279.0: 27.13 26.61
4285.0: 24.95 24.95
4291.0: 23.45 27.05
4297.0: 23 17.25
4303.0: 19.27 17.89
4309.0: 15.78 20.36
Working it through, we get 1.09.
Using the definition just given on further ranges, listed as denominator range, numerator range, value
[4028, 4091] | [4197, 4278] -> 1.12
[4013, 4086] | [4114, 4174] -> 1.12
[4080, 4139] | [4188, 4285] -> 1.03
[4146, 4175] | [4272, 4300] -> 0.95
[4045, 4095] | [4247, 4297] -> 1.08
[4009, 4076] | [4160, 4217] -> 1.13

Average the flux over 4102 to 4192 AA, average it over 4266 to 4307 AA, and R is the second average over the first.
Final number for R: 0.9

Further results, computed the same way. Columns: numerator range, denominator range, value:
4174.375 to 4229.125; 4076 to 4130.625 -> 0.98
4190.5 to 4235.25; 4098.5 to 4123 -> 1.00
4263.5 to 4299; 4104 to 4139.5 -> 0.90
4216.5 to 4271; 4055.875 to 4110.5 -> 1.02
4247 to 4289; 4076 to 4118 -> 0.95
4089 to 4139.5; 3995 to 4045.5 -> 1.02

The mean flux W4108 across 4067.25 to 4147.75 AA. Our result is 27.3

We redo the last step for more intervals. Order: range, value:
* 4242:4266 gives 26.9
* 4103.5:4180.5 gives 27.7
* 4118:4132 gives 28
